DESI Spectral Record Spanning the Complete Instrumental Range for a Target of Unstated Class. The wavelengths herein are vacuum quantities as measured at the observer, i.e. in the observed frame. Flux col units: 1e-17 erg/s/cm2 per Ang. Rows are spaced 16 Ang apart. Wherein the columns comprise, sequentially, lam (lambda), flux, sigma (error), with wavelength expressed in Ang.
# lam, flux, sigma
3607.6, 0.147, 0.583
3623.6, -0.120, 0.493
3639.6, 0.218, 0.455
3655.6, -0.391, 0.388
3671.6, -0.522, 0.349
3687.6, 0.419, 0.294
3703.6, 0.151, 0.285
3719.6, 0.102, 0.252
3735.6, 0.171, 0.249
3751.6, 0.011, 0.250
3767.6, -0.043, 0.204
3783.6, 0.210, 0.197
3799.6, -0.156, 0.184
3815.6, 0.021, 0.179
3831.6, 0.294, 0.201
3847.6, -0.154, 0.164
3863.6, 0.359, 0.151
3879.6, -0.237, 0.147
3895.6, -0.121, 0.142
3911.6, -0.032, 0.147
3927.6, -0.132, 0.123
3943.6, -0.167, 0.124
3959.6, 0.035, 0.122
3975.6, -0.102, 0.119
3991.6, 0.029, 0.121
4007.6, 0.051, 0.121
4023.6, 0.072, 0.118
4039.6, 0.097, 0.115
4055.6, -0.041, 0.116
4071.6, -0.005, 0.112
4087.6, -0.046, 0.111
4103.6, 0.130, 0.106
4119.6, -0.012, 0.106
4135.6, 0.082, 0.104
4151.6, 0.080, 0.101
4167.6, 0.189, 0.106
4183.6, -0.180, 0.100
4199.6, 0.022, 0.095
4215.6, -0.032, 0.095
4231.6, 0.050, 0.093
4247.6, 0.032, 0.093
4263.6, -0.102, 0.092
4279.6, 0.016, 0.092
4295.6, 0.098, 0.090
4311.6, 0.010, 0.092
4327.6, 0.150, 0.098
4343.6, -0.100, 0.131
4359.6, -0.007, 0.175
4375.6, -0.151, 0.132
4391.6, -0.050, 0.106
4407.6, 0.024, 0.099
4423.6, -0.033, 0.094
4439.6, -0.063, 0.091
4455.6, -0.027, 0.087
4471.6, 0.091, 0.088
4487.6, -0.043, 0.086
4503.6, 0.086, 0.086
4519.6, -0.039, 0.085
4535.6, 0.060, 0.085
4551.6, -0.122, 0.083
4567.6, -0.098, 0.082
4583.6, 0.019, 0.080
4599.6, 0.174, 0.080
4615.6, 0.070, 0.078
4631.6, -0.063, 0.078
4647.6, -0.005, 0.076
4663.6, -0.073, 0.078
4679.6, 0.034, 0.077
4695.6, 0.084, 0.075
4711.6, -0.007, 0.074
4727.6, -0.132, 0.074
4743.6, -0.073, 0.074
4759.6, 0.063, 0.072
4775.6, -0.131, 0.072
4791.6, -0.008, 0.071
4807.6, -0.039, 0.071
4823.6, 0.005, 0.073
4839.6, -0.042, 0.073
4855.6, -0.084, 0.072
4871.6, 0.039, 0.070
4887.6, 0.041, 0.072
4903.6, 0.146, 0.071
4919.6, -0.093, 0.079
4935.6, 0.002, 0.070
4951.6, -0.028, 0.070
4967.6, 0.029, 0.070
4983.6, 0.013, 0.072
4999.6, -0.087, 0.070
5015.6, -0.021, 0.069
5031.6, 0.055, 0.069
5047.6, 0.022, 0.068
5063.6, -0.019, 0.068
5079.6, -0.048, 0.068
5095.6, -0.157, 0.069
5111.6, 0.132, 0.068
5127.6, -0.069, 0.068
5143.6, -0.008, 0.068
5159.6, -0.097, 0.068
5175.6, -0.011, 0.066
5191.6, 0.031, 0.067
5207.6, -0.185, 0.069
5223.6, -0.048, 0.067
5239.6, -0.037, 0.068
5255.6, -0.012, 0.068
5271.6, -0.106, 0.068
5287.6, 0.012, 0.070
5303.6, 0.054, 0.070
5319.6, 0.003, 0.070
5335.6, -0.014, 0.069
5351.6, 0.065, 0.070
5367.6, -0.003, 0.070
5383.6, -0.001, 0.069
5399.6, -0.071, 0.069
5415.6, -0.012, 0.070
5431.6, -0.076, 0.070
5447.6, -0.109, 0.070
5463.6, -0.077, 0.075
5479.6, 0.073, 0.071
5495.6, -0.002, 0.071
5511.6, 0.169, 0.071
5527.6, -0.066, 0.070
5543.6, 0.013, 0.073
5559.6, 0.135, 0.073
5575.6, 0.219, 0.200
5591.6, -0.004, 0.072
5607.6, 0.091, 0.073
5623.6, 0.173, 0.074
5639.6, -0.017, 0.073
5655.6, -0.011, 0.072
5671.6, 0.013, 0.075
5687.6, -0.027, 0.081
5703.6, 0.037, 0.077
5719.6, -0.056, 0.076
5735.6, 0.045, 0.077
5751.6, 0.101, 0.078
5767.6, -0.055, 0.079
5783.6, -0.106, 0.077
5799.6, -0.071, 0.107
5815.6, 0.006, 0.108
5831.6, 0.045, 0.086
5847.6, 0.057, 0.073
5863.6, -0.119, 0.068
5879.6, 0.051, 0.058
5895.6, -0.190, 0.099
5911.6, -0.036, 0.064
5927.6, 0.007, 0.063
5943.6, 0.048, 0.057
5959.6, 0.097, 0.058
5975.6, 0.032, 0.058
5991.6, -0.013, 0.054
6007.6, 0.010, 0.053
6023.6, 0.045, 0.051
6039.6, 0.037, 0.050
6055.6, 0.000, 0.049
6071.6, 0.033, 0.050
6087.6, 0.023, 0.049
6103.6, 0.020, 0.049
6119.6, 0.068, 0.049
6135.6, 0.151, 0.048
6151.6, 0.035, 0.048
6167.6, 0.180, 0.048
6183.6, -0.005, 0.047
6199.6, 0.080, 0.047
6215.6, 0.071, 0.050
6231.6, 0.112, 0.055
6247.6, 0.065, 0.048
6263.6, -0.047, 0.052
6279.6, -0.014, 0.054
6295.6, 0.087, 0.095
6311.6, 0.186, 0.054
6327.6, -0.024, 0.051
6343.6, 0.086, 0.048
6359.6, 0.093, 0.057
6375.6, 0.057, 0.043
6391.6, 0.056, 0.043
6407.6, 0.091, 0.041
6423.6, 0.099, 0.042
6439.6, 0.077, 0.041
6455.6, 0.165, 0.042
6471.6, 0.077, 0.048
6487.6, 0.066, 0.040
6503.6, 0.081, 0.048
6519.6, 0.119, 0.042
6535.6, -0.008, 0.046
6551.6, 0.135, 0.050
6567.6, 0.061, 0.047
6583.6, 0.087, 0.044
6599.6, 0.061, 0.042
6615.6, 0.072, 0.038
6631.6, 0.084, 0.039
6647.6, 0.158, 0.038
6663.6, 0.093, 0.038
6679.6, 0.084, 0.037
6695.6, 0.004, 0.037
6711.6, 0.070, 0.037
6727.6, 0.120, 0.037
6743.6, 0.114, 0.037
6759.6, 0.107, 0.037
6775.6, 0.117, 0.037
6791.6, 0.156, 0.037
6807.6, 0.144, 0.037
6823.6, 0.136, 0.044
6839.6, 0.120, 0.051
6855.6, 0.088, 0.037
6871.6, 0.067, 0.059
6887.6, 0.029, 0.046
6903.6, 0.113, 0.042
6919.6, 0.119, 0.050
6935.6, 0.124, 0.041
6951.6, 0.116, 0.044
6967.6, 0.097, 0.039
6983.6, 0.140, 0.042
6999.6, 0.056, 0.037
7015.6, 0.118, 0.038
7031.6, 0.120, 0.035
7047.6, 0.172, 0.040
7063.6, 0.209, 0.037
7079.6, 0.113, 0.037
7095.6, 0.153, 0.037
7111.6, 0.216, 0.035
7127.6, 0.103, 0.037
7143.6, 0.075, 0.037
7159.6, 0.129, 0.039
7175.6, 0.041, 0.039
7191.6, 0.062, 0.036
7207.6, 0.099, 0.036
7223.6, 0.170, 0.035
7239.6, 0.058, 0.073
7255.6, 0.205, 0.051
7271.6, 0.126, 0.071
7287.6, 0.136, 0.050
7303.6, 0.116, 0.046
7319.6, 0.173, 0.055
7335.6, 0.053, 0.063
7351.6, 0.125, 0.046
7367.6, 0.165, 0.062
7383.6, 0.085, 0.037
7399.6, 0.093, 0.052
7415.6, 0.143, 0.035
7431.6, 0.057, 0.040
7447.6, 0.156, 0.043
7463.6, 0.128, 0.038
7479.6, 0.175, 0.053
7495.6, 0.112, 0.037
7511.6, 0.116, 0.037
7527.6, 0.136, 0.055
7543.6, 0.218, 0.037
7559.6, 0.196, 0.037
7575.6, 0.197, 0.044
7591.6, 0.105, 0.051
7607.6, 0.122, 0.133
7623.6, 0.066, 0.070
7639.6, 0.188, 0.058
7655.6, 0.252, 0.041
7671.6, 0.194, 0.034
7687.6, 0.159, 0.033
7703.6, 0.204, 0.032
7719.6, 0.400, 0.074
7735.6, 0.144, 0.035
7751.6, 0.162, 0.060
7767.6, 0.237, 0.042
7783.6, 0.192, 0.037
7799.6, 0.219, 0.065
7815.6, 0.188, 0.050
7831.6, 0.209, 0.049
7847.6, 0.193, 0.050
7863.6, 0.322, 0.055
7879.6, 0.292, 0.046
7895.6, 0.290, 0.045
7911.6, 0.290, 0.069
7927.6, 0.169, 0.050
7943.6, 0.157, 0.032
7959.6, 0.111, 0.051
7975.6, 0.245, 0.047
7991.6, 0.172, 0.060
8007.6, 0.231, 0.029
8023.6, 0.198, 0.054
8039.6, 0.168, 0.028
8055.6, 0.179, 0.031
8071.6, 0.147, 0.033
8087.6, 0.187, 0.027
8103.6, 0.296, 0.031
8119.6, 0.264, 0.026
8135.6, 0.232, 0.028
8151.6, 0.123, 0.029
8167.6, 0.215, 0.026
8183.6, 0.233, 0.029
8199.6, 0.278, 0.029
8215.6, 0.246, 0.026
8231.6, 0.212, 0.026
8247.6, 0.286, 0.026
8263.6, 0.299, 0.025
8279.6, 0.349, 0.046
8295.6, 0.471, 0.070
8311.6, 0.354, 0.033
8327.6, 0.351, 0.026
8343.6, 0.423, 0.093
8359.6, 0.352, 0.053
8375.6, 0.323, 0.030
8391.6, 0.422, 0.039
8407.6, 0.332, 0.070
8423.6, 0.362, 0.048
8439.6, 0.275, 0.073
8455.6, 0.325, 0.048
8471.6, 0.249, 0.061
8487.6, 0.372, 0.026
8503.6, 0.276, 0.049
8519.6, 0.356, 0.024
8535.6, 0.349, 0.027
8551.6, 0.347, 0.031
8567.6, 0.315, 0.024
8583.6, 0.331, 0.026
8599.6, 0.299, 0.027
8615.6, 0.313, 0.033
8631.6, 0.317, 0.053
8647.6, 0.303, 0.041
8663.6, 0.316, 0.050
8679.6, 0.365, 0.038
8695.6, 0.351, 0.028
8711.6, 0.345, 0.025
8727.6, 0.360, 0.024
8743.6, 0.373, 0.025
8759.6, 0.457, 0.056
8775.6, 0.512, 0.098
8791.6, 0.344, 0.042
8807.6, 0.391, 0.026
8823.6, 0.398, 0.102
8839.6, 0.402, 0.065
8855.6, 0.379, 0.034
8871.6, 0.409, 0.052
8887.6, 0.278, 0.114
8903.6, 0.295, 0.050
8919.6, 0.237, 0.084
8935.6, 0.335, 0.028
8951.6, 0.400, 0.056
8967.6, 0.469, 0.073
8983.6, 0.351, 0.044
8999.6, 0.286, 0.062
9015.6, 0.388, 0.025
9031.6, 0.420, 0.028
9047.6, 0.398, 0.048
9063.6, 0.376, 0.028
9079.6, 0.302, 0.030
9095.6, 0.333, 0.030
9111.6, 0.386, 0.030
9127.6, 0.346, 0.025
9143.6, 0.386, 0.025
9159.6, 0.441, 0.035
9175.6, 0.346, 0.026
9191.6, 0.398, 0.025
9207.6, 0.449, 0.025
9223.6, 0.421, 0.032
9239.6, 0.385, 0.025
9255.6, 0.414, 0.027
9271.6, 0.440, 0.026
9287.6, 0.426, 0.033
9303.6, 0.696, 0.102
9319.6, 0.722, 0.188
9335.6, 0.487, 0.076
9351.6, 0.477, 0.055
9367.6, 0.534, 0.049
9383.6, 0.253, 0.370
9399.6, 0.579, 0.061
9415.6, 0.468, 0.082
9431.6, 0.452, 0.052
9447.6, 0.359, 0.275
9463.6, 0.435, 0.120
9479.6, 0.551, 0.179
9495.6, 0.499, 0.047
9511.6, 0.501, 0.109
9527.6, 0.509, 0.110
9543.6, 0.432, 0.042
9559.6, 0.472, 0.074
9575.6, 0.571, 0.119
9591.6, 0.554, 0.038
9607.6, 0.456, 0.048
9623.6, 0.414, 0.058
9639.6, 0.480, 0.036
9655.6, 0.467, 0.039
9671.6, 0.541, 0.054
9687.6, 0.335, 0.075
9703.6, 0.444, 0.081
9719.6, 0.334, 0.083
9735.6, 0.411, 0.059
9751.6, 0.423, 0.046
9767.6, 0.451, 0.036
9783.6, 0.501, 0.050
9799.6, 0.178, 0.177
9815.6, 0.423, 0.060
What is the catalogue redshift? 1.072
